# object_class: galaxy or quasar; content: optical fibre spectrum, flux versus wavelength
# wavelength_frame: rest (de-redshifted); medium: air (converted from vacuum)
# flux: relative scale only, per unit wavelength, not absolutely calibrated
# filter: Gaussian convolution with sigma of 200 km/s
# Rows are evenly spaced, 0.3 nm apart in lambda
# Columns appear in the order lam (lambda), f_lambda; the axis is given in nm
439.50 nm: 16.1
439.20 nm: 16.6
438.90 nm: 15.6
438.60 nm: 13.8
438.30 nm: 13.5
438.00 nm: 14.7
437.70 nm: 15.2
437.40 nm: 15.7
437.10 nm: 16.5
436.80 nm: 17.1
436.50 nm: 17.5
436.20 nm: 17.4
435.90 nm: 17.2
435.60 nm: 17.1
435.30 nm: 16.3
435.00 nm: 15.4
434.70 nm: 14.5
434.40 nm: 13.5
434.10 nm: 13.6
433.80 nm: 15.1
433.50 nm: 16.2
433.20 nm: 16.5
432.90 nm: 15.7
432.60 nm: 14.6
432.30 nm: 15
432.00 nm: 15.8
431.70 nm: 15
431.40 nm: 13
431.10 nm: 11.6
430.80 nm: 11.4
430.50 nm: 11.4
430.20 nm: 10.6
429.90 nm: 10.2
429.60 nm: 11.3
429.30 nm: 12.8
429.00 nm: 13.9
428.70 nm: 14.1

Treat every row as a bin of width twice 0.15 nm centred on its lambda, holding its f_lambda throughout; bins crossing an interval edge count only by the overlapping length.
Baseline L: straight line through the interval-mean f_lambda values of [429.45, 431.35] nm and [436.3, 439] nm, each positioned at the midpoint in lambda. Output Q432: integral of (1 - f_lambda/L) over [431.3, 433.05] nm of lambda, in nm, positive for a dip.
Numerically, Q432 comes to -0.38 nm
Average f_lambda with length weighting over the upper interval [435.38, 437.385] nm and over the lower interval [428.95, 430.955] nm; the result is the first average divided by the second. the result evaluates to 1.5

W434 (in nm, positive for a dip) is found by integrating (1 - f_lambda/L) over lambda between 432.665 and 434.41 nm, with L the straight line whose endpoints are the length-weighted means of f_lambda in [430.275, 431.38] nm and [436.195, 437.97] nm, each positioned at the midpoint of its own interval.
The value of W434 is -0.201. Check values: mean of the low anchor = 11.6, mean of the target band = 15.2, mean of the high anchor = 16.4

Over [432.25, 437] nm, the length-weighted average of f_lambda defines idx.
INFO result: 15.8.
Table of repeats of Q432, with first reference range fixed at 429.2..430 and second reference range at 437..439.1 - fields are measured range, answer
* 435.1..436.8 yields -0.35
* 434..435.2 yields -0.07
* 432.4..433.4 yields -0.22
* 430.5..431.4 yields 0.02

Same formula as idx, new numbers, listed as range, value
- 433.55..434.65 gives 14.3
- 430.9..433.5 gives 14.7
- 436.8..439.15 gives 15.2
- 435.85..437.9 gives 16.6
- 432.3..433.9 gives 15.6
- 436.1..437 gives 17.3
